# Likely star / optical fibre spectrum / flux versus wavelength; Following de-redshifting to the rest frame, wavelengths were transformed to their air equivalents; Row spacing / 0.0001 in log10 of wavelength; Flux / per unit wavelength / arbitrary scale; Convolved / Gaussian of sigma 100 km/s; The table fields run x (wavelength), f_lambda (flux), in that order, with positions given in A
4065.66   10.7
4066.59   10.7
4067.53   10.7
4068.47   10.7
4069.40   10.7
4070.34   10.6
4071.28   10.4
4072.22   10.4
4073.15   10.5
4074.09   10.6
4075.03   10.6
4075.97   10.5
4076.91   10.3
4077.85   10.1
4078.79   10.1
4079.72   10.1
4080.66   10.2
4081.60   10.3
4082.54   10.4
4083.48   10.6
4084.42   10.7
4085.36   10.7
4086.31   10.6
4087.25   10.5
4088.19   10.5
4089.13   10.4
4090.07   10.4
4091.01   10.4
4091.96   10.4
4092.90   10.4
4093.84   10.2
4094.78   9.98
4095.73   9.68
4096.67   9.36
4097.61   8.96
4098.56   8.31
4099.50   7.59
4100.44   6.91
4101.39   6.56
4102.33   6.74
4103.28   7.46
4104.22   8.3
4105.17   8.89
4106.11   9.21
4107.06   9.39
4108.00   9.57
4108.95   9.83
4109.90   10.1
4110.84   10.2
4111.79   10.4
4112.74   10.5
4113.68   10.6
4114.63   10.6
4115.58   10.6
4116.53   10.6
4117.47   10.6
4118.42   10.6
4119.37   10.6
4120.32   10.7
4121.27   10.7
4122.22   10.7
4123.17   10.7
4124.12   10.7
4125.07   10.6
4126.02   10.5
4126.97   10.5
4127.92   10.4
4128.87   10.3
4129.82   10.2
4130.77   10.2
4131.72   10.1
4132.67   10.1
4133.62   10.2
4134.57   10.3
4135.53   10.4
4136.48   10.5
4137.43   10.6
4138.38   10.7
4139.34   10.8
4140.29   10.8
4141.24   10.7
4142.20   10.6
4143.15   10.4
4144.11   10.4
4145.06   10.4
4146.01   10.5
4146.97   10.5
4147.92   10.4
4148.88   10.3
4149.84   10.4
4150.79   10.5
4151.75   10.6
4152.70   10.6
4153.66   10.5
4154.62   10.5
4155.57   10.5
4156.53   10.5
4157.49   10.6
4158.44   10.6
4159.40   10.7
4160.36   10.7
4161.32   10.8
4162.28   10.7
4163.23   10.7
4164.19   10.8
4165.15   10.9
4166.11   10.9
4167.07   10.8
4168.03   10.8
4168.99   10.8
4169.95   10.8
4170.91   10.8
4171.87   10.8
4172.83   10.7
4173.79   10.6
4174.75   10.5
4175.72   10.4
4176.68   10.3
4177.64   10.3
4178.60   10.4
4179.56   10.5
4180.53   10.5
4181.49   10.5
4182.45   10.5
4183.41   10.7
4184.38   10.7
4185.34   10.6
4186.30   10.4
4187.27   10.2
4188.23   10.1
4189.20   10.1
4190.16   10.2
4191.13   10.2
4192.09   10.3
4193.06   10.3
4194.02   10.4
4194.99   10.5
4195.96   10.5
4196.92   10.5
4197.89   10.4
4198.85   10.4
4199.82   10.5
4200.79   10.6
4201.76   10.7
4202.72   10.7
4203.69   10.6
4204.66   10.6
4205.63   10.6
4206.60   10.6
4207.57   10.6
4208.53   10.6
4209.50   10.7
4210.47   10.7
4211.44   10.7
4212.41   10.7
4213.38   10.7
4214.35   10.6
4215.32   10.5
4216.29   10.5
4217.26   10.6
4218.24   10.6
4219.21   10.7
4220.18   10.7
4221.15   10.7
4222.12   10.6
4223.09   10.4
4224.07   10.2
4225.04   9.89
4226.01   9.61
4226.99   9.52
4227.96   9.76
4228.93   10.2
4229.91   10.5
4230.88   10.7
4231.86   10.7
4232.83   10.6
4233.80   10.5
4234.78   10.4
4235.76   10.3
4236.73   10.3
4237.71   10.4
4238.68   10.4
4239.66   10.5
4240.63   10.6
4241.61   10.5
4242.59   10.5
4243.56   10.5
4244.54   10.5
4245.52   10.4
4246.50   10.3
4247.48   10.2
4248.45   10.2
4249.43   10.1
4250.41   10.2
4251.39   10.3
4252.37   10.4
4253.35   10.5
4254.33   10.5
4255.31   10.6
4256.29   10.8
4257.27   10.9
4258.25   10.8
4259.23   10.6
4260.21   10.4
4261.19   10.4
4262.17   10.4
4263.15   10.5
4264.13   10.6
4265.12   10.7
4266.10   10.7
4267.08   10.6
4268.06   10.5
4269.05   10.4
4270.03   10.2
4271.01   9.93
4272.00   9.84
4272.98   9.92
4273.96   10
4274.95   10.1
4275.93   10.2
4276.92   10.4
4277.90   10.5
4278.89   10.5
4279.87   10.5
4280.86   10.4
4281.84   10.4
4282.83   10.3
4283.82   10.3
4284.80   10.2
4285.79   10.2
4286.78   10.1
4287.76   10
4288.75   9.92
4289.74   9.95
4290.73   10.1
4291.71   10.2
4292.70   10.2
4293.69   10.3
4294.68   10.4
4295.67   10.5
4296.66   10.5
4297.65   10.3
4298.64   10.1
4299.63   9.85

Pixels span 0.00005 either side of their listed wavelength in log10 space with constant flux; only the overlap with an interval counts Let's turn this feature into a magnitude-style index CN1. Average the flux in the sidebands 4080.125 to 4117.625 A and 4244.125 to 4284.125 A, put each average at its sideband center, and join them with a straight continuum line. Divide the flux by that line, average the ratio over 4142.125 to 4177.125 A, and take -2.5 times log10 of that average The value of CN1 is -0.07 mag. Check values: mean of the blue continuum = 9.68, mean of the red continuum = 10.4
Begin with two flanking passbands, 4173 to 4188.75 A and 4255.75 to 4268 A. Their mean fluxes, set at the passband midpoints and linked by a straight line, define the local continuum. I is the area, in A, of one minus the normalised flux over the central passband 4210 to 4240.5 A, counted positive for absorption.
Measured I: 0.34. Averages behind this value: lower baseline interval 10.5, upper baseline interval 10.6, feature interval 10.4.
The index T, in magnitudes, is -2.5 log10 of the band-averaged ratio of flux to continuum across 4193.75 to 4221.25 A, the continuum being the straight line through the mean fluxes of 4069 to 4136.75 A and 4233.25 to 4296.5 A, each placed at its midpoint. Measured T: -0.04 mag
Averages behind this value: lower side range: 10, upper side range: 10.4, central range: 10.6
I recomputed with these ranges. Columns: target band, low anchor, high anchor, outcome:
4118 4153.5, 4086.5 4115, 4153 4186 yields -1.63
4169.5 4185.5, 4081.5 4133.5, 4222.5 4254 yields -0.69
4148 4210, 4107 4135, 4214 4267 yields -0.82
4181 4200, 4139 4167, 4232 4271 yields 0.27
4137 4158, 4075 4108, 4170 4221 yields -0.93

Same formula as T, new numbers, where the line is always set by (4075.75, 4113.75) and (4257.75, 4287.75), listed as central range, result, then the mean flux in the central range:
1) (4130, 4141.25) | -0.07 mag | 10.4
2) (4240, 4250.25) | -0.01 mag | 10.4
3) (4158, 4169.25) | -0.09 mag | 10.8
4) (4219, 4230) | -0.01 mag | 10.2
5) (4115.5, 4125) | -0.10 mag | 10.6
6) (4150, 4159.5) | -0.07 mag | 10.6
